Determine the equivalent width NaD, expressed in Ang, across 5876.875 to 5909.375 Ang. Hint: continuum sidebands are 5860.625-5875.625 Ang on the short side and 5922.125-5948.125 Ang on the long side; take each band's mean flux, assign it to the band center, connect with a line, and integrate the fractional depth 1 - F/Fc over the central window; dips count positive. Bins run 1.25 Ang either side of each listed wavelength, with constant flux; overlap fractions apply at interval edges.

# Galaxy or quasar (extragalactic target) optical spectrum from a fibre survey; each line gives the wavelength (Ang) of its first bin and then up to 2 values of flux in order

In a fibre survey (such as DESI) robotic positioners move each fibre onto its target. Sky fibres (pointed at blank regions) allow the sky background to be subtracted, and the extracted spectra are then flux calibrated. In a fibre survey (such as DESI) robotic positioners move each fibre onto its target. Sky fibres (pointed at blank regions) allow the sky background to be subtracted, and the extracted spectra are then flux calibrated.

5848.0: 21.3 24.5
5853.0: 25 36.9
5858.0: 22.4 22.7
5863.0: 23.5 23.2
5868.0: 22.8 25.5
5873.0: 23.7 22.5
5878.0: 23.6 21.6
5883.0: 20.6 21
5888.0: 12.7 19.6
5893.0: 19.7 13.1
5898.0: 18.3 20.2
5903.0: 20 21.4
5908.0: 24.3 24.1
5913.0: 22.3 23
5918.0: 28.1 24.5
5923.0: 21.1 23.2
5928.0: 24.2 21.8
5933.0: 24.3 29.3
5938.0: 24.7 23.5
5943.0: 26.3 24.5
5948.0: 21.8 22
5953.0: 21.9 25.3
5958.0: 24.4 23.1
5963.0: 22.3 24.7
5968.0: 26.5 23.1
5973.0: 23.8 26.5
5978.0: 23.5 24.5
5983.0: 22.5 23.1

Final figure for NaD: 5.6 Ang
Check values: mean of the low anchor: 23.5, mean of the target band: 19.7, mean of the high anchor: 24.2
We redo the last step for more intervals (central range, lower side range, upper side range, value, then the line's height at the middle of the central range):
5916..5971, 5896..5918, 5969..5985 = -2.90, 22.9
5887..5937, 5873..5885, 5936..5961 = 2.68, 23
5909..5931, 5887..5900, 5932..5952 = -2.75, 21.1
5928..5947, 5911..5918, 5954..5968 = -0.68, 24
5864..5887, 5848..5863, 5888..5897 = -1.96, 20.9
